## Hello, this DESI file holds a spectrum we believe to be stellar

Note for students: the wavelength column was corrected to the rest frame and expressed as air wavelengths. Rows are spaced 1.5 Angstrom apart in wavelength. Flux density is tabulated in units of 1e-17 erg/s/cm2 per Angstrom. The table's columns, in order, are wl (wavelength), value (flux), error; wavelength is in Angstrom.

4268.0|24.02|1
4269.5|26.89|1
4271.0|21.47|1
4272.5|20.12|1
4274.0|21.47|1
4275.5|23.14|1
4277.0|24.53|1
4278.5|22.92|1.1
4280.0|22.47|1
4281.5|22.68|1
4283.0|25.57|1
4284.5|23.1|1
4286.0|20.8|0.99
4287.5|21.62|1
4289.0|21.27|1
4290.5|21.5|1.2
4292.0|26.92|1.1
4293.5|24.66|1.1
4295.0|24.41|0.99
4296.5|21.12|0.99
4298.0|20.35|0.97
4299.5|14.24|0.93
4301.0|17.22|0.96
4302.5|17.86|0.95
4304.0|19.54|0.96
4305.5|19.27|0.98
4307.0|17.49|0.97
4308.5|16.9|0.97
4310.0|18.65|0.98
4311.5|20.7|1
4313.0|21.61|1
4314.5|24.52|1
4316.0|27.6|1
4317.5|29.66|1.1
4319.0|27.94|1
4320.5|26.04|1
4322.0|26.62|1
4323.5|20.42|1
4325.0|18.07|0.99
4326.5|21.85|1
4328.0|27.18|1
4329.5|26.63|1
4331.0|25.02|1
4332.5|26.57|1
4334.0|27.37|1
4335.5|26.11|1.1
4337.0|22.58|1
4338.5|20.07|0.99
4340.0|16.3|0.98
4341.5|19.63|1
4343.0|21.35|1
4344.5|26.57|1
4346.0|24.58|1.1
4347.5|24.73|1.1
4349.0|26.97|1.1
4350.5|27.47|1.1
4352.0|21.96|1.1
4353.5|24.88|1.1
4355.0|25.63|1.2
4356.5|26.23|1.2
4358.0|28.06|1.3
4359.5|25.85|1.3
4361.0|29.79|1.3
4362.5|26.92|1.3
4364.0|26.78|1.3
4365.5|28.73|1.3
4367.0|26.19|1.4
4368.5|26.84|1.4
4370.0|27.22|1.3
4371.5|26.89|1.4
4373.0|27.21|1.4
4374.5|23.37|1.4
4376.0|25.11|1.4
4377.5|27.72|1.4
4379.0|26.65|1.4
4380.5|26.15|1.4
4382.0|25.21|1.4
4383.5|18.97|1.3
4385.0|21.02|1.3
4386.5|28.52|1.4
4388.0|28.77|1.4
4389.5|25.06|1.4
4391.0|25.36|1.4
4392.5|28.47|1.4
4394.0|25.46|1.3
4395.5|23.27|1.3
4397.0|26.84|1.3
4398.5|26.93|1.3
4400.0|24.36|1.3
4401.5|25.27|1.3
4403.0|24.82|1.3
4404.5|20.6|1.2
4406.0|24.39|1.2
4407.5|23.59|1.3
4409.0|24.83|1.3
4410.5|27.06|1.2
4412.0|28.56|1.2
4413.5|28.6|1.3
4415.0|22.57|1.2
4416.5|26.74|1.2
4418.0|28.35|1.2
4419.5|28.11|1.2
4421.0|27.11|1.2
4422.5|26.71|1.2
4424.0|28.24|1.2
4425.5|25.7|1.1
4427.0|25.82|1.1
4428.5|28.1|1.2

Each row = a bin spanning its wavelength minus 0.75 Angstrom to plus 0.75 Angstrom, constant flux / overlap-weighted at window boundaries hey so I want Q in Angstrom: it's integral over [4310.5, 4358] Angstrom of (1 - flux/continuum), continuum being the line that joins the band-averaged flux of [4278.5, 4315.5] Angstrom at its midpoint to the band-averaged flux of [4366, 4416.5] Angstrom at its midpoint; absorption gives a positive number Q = -3.1 Angstrom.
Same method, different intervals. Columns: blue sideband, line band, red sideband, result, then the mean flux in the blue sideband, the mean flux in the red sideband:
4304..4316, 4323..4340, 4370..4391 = -1.3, 20.3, 25.5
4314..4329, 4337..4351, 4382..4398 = 1.2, 25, 25.2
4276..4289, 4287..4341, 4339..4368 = 3.4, 22.9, 25.2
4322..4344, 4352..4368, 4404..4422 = -1.8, 23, 26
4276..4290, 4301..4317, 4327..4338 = 2.6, 22.8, 25.7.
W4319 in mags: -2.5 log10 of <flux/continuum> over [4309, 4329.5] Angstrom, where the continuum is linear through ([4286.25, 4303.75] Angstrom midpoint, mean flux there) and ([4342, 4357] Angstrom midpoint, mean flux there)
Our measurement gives -0.06 mag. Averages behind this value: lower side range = 21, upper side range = 24.9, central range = 23.9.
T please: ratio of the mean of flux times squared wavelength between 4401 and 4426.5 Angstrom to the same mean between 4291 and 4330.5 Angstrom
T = 1.22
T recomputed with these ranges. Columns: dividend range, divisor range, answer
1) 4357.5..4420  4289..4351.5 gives 1.18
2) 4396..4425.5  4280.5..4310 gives 1.31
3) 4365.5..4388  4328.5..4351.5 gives 1.08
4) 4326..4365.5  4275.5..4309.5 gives 1.21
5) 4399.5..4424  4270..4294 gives 1.20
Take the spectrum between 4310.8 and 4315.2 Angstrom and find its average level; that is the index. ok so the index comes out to 22.3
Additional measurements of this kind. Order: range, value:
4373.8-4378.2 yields 25.4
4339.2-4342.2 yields 18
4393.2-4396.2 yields 24.5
